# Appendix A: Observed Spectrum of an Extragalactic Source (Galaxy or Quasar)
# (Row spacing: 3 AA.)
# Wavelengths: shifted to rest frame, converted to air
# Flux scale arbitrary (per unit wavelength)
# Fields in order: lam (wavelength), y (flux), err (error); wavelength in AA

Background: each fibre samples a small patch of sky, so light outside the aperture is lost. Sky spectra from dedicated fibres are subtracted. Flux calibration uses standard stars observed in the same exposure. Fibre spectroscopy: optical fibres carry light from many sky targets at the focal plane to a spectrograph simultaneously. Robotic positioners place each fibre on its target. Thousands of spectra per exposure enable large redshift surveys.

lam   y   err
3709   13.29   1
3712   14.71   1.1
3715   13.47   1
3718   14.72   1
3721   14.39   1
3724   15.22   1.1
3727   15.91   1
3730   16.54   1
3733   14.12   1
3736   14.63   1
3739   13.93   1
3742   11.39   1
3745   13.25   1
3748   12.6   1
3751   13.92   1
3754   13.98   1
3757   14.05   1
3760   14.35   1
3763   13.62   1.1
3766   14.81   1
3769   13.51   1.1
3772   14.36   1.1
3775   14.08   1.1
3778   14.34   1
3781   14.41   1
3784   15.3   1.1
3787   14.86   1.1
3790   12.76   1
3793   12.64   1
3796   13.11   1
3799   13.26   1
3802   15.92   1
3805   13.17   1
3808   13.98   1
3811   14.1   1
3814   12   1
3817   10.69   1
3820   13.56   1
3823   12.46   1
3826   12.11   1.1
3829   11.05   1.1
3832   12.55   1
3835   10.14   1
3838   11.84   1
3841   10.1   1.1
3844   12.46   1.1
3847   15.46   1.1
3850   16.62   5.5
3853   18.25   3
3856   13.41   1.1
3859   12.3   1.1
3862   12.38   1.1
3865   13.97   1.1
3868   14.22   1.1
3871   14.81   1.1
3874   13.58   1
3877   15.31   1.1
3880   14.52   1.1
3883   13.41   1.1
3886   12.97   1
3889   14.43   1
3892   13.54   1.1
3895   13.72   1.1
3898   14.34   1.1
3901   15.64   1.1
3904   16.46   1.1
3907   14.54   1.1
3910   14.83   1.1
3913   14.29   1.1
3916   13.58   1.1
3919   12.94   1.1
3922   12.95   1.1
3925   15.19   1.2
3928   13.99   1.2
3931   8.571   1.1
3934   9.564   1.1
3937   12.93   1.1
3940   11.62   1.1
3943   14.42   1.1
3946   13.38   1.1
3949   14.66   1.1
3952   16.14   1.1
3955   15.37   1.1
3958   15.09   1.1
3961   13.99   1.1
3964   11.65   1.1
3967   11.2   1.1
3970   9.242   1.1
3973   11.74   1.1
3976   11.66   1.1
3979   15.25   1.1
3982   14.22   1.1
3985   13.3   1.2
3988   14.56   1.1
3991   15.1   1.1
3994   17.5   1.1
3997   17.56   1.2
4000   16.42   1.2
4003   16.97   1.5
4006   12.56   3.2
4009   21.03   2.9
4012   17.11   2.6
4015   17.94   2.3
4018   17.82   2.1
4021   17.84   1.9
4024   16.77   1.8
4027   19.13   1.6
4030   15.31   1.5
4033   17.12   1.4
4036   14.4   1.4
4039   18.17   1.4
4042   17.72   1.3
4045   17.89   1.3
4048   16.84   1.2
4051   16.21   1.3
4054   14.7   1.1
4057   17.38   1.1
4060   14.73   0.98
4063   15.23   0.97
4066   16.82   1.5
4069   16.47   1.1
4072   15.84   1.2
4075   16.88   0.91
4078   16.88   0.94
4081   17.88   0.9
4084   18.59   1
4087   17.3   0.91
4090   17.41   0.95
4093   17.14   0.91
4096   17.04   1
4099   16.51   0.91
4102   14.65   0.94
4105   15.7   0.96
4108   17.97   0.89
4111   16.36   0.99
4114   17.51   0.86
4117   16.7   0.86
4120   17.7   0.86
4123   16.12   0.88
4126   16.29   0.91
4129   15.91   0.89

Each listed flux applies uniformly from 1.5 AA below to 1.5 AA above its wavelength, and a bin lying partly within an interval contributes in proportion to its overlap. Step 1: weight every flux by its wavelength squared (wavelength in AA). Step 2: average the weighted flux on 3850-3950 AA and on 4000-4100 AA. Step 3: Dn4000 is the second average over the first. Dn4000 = 1.3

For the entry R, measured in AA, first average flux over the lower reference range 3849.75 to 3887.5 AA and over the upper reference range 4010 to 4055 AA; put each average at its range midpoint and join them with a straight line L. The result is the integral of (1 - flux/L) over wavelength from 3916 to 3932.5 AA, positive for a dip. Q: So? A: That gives 2.6 AA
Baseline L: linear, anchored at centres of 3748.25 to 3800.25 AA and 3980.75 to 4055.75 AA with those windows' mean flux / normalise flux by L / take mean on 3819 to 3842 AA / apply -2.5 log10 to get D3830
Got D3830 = 0.234 mag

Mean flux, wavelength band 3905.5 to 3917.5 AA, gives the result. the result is 14.3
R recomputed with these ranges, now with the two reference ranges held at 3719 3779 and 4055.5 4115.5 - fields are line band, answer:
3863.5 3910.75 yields 2.5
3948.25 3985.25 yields 5.8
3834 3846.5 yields 2.8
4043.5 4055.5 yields 0.0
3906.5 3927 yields 1.9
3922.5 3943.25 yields 4.4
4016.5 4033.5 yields -1.1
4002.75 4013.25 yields -0.5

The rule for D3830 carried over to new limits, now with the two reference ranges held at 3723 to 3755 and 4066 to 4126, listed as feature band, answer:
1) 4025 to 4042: -0.034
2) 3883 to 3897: 0.122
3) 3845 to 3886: 0.051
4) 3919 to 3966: 0.182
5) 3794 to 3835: 0.149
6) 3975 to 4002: 0.061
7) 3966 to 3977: 0.409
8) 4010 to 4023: -0.097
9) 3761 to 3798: 0.034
